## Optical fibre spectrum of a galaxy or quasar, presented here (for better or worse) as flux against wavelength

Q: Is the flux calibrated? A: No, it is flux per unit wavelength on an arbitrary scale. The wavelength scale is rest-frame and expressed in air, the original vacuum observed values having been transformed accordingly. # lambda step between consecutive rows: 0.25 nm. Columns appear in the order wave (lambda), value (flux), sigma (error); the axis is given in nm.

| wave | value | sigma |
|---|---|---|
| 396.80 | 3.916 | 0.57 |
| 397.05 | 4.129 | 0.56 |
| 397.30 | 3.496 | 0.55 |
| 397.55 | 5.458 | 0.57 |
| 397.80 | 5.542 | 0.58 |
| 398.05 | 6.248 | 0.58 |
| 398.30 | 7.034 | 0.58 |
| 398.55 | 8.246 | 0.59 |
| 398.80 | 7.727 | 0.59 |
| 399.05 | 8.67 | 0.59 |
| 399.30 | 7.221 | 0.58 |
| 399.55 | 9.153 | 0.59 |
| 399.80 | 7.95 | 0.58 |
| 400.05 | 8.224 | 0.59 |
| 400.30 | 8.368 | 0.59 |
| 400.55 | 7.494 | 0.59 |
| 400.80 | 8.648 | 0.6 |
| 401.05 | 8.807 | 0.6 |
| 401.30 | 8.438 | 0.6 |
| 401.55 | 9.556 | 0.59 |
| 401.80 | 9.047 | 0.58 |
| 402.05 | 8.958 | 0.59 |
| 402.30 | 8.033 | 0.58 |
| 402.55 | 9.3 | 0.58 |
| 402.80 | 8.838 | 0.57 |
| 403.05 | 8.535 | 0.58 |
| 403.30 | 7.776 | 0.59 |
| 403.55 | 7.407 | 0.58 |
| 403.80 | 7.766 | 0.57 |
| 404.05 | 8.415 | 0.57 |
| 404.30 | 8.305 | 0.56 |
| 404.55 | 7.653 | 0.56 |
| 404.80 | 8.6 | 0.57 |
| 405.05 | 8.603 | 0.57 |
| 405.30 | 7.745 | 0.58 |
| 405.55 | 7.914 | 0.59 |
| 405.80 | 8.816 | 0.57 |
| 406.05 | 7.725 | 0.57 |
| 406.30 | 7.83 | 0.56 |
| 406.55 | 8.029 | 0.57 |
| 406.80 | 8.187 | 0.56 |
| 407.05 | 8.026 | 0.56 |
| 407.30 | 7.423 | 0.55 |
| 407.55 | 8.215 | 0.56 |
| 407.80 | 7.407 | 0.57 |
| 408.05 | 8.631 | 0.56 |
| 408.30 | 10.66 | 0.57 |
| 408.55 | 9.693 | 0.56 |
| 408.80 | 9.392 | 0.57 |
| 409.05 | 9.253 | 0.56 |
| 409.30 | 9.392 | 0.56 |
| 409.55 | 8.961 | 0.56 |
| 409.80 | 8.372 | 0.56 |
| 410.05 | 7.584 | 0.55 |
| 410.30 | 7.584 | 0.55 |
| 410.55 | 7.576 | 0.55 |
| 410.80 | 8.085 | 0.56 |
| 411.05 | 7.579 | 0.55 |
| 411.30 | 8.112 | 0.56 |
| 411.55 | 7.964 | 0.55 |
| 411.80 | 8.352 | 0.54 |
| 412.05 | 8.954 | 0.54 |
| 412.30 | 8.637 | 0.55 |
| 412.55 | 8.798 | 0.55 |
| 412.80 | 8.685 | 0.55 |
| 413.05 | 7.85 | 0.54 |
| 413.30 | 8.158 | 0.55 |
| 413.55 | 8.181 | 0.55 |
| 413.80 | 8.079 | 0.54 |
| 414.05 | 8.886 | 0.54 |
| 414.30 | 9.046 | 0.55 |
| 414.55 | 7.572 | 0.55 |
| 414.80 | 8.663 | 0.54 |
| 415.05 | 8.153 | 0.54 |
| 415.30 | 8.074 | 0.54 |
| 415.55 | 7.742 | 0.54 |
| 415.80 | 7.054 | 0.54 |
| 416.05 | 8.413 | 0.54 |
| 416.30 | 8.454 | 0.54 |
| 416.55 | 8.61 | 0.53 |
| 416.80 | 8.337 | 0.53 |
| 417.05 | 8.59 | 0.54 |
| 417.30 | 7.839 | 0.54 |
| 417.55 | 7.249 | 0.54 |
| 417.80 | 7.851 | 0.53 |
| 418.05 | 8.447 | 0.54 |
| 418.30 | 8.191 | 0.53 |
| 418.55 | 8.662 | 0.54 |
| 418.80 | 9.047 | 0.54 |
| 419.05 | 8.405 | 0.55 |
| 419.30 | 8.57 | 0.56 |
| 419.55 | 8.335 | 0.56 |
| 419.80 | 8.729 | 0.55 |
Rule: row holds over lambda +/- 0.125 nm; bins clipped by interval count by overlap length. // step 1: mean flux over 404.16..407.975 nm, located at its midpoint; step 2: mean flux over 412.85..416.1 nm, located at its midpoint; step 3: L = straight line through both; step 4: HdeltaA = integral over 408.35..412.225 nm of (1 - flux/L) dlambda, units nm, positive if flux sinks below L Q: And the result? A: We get -0.19 nm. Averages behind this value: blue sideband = 8.04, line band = 8.5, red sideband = 8.15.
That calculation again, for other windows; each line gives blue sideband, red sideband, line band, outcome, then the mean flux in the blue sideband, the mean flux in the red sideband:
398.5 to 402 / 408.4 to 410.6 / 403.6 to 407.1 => 0.19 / 8.41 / 8.7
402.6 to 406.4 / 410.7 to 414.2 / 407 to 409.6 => -0.19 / 8.15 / 8.32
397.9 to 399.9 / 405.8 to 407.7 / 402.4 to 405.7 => -0.14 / 7.75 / 7.97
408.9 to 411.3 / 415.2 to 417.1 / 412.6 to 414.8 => -0.04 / 8.27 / 8.14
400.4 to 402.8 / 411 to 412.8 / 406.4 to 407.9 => 0.11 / 8.7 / 8.4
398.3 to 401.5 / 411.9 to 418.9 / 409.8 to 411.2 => 0.09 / 8.23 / 8.29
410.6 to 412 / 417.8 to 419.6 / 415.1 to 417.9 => 0.11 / 8.04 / 8.48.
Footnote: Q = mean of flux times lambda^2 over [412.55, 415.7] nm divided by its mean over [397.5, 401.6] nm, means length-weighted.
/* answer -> 1.1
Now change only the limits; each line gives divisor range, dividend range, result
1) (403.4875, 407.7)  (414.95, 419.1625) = 1.08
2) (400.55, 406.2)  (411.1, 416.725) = 1.04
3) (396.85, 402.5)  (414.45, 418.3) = 1.16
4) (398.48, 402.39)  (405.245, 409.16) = 1.04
